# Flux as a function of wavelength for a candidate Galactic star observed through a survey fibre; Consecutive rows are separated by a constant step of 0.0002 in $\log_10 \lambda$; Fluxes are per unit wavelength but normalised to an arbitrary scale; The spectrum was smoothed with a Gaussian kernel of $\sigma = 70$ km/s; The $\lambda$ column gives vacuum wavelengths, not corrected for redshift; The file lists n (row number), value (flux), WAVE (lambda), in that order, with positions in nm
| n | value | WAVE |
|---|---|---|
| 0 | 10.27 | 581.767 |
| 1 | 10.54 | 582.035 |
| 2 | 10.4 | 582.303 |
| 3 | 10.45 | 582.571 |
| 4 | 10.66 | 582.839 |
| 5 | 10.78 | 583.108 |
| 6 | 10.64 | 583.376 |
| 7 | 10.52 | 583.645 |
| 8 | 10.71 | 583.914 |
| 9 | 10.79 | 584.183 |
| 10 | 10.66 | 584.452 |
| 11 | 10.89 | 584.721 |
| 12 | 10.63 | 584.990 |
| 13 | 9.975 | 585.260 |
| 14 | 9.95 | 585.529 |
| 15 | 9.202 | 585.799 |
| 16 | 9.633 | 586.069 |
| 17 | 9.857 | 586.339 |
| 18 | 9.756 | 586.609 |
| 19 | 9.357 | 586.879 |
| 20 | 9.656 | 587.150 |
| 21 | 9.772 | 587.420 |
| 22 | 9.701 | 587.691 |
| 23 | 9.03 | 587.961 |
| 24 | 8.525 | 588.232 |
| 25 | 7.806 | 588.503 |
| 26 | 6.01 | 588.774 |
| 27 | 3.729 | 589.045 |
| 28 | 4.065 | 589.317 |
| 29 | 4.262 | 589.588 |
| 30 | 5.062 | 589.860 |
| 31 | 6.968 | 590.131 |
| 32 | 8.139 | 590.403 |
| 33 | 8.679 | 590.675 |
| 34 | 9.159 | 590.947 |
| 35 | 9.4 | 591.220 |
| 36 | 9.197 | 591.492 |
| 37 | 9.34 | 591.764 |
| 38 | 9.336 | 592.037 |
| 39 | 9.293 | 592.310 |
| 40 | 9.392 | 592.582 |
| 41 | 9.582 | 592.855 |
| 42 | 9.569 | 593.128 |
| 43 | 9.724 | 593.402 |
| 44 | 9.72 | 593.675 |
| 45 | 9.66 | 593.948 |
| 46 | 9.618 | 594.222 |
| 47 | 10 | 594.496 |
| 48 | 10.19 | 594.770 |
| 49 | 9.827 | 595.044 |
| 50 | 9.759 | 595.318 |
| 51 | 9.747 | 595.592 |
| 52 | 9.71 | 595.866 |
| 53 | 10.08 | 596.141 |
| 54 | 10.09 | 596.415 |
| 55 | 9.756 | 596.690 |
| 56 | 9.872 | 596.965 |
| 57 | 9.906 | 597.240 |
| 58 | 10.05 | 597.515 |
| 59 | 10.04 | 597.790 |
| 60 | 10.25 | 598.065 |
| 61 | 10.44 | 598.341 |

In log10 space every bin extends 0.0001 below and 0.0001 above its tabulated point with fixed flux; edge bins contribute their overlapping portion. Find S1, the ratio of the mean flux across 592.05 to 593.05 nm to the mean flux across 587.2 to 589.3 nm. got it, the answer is 1.23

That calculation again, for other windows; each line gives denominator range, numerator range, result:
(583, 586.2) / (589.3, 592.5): 0.76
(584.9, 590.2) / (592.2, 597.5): 1.20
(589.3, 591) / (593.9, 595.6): 1.47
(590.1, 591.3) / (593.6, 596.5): 1.15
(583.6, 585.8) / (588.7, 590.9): 0.57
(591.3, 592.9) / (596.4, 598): 1.06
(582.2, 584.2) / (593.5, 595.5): 0.93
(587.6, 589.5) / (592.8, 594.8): 1.42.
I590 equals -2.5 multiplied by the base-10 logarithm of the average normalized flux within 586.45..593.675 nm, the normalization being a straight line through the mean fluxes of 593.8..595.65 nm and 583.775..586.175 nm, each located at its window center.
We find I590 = 0.21 mag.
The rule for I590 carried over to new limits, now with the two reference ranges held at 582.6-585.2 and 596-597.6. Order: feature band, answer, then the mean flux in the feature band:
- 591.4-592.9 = 0.095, 9.35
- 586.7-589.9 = 0.382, 7.34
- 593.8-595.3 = 0.025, 9.85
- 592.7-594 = 0.055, 9.65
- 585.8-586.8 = 0.095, 9.65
